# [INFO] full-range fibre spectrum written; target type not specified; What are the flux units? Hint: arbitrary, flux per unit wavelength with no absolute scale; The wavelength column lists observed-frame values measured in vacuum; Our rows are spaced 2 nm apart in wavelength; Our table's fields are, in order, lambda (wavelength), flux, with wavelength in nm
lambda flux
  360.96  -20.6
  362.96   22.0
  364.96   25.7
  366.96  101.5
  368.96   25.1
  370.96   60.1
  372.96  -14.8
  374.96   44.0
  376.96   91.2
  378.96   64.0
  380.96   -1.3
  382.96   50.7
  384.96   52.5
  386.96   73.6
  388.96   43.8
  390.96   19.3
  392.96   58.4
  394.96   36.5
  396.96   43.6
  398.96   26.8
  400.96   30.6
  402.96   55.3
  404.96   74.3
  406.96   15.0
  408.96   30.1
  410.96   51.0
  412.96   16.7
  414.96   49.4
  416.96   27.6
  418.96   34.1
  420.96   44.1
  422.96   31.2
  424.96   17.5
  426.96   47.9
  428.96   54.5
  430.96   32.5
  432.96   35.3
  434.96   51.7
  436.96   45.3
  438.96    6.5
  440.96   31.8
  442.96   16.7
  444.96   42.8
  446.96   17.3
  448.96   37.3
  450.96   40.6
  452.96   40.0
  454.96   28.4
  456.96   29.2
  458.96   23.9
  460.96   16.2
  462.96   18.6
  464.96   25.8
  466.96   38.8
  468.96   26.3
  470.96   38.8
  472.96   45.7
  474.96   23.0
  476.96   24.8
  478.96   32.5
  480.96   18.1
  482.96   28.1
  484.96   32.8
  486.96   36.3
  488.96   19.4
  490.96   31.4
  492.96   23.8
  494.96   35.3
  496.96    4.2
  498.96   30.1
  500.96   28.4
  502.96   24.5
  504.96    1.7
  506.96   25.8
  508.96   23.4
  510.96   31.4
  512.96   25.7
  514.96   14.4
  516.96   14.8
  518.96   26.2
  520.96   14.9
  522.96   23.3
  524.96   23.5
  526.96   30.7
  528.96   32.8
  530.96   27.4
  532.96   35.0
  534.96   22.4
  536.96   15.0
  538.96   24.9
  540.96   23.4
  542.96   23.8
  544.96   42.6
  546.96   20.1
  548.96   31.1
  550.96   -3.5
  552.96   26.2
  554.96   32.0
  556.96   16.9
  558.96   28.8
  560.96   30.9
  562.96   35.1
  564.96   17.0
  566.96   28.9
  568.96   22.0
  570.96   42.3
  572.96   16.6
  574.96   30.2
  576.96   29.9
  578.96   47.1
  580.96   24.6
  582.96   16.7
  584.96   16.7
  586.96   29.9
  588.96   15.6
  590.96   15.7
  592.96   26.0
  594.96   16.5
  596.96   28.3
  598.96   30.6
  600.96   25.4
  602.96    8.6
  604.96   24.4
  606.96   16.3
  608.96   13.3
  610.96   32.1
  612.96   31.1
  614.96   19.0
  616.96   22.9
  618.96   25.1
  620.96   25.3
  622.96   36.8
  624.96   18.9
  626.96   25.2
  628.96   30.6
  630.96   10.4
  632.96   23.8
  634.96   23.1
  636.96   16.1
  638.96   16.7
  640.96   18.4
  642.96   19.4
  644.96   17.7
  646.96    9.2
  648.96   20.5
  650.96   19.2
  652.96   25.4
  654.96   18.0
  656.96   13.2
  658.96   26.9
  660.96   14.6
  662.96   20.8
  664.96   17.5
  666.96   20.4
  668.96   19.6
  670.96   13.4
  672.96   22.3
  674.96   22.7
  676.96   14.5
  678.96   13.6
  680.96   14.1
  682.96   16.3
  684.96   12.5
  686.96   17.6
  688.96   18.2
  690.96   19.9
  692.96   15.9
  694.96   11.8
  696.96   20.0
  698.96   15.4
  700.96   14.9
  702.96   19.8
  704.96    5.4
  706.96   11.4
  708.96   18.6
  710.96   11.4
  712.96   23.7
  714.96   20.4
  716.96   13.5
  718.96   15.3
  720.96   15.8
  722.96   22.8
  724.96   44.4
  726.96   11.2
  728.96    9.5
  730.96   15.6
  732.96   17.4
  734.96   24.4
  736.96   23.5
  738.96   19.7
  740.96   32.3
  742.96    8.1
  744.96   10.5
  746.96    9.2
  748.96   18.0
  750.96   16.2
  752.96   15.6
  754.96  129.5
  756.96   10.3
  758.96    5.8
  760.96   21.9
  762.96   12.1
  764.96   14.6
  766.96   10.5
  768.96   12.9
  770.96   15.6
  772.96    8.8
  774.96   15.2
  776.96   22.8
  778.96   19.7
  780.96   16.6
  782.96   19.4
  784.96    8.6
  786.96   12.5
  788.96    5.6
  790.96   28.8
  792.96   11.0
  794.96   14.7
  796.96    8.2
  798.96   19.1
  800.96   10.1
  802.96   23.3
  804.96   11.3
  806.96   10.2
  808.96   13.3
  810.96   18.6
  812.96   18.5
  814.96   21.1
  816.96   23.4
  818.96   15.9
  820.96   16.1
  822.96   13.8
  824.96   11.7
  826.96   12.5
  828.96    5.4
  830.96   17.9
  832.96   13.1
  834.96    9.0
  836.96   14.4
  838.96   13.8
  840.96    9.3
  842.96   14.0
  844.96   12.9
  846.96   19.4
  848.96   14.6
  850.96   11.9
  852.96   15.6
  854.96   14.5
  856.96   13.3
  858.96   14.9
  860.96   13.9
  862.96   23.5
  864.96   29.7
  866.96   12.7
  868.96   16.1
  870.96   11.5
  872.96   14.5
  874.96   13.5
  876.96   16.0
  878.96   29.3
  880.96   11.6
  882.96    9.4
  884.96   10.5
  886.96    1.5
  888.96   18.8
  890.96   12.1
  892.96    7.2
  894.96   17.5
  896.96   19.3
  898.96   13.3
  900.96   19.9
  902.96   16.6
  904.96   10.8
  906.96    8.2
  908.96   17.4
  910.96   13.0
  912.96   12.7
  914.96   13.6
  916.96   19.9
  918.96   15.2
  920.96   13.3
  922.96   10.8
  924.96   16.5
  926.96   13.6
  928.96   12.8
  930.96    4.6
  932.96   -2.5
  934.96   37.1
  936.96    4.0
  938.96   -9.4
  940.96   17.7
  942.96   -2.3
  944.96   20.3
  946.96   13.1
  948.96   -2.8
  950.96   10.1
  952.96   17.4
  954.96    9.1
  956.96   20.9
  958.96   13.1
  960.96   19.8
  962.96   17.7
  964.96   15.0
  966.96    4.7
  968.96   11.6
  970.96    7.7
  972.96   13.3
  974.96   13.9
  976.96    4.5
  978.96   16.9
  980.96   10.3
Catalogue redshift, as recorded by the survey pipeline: 1.024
